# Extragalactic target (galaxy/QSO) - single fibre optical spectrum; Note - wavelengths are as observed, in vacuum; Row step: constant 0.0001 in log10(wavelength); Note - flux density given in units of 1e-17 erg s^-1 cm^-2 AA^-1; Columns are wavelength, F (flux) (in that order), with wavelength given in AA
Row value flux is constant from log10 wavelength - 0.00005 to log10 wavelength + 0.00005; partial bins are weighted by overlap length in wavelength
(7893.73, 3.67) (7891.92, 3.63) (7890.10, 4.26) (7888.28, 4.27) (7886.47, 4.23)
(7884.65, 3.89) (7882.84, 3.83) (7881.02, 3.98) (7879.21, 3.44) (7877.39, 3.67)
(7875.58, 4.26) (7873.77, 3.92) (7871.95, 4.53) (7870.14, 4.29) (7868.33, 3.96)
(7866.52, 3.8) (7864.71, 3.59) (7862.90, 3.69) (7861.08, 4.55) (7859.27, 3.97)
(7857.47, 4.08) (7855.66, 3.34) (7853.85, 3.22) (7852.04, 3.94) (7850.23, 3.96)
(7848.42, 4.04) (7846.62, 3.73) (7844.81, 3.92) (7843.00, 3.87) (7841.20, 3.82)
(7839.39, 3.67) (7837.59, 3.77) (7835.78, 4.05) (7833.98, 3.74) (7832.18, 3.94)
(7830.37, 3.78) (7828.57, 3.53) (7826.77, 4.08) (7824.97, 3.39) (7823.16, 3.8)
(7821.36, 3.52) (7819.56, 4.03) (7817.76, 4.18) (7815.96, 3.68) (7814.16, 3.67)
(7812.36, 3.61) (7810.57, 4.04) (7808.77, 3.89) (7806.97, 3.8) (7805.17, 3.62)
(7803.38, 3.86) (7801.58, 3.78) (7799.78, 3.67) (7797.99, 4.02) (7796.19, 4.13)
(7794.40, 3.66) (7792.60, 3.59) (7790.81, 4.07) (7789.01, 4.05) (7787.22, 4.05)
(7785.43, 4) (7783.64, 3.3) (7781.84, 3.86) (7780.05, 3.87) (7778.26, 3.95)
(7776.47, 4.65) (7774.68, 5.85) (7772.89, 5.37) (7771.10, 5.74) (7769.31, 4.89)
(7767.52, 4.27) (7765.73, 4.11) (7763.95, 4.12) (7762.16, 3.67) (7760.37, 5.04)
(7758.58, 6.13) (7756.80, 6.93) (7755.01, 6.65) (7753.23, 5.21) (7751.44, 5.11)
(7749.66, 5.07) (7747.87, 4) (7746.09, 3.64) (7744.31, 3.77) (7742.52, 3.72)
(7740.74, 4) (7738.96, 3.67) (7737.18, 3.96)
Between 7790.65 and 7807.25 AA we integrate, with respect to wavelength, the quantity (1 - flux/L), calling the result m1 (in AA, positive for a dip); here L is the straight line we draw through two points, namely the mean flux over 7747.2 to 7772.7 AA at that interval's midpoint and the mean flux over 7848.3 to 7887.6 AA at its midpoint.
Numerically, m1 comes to 3.0 AA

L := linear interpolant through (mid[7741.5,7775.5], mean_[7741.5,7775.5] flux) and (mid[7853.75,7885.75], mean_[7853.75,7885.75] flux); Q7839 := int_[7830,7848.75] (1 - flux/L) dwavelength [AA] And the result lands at 1.5 AA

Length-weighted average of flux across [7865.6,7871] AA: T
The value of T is 4.02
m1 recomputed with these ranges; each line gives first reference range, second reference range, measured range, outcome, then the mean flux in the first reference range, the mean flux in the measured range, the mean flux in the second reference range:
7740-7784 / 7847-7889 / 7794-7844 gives 5.5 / 4.7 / 3.81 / 3.93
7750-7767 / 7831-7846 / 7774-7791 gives 2.3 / 5.19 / 4.15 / 3.84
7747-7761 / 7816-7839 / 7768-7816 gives 5.6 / 5.53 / 4.11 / 3.81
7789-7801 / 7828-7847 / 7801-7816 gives 0.3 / 3.87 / 3.78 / 3.81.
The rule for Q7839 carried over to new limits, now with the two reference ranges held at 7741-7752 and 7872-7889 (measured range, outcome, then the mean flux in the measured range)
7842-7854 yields 0.5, 3.85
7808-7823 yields 0.9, 3.83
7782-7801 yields 1.2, 3.85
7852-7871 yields 0.7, 3.85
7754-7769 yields -3.4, 5.11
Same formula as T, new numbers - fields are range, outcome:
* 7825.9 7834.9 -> 3.82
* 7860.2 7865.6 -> 3.93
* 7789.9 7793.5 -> 3.83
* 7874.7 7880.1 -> 3.79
